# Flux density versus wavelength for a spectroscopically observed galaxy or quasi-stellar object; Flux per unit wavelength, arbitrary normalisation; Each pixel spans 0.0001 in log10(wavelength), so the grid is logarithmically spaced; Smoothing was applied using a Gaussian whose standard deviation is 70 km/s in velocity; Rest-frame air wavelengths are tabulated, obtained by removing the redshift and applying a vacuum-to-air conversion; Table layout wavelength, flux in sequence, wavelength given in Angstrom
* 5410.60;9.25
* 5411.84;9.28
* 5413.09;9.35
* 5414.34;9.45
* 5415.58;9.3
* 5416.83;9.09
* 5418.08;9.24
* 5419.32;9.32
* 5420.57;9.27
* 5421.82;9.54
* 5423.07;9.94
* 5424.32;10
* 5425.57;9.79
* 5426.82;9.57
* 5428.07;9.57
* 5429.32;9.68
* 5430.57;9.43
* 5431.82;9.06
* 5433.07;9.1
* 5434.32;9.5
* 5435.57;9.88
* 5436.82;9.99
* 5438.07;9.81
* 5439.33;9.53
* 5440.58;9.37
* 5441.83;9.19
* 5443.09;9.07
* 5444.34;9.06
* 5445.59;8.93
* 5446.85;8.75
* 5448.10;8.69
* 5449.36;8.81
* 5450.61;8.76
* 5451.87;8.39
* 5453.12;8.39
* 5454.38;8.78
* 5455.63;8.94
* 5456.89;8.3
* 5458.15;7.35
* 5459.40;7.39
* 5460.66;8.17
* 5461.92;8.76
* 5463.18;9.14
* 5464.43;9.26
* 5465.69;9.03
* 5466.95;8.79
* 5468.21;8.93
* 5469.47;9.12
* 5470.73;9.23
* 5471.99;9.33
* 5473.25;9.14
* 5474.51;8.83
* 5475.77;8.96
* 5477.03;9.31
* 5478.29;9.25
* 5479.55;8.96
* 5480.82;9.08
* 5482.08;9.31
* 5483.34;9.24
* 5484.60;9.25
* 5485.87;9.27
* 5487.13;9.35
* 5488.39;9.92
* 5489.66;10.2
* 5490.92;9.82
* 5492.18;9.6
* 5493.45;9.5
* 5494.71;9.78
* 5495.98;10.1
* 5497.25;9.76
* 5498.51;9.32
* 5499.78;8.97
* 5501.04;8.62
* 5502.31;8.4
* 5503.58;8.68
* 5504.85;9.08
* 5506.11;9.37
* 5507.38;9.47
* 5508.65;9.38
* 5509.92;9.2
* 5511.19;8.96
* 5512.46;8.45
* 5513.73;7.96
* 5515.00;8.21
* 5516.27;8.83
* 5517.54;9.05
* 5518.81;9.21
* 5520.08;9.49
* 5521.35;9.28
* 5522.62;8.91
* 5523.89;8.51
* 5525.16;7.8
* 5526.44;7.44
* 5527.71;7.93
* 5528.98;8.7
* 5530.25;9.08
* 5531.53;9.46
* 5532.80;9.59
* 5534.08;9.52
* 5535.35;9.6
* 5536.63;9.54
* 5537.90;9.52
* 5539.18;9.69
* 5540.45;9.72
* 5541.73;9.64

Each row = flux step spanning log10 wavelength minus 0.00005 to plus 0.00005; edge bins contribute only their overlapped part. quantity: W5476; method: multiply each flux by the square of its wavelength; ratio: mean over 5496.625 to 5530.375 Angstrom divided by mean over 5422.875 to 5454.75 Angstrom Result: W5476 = 0.98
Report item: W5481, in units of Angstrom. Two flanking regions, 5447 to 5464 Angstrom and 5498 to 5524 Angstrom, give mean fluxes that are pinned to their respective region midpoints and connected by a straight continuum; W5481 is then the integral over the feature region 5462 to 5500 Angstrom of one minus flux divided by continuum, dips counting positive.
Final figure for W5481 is -2.79 Angstrom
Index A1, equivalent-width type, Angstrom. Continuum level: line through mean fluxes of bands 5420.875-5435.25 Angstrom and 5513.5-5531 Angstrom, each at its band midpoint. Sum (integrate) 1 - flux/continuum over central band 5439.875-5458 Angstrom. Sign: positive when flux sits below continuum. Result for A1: 1.1 Angstrom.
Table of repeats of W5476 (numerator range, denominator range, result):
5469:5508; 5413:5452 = 1.02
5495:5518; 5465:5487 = 1.00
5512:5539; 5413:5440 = 0.97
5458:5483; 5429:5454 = 0.98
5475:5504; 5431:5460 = 1.06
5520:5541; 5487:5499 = 0.94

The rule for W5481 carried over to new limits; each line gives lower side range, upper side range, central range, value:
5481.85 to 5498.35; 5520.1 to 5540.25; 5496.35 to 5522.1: 0.9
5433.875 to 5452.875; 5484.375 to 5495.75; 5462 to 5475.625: 0.5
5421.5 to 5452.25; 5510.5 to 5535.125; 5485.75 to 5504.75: -1.0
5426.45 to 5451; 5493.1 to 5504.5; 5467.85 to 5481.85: 0.2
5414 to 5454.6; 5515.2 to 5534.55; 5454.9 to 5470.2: 0.9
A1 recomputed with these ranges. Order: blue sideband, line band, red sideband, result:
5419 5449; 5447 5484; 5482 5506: 2.28 Angstrom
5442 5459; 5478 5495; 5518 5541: -1.23 Angstrom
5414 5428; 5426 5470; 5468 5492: 2.00 Angstrom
